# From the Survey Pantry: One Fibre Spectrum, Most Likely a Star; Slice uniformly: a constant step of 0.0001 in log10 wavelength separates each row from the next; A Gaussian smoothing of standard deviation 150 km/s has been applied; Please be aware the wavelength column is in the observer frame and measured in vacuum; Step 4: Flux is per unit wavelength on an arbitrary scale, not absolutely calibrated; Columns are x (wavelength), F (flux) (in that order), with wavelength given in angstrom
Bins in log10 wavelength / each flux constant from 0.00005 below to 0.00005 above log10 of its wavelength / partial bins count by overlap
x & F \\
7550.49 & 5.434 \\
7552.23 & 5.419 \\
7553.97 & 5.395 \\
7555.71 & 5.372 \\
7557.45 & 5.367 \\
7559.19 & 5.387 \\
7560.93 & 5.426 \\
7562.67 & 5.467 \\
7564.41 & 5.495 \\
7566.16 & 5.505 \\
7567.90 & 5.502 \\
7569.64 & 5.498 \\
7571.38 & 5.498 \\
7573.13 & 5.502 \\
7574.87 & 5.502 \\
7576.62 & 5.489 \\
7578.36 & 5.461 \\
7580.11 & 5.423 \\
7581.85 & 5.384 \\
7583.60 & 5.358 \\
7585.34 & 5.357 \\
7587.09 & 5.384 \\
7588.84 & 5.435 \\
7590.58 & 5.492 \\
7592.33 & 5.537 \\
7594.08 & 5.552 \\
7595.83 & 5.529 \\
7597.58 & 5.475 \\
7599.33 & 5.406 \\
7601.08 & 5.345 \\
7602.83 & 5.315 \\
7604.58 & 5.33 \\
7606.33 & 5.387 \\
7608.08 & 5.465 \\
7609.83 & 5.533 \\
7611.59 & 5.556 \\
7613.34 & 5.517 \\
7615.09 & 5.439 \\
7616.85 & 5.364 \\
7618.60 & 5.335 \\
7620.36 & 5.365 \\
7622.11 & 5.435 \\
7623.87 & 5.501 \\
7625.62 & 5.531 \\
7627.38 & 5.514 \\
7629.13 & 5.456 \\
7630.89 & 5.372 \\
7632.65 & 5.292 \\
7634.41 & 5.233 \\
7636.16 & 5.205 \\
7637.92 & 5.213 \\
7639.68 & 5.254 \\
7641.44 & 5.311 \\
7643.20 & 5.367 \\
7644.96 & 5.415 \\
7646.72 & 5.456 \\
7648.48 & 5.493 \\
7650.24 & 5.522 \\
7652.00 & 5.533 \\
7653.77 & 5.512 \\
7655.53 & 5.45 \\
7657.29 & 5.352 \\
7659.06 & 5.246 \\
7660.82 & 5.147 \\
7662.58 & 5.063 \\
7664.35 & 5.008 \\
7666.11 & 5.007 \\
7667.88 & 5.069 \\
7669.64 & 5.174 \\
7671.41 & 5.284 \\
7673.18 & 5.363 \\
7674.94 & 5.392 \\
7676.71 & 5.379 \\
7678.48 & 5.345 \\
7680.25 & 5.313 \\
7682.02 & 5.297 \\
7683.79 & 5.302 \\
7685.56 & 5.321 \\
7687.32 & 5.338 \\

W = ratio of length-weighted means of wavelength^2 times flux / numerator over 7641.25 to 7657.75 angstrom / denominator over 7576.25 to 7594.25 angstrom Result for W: 1.02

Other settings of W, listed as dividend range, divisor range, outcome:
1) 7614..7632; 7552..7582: 1.01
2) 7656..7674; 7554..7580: 0.97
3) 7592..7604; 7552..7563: 1.02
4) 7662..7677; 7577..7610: 0.97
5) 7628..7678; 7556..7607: 0.99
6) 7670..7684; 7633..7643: 1.02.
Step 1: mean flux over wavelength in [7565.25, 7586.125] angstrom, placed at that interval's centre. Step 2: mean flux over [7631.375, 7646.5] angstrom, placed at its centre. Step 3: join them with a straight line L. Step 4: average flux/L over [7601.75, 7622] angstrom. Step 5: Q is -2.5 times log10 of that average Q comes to -0.01 mag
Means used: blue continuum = 5.46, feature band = 5.42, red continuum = 5.3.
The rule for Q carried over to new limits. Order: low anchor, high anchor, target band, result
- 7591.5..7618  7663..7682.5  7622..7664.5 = -0.01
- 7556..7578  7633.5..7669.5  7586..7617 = -0.01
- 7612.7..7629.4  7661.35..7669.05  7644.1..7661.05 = -0.05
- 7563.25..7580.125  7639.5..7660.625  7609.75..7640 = 0.01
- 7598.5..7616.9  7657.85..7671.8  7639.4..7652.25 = -0.04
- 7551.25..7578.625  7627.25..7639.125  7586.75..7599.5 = -0.02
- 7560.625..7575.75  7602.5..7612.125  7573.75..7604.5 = 0.00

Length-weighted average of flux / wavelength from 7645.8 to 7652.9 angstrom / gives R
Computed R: 5.5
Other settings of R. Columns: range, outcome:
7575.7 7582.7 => 5.44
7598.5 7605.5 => 5.35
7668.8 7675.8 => 5.3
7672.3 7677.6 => 5.38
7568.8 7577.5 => 5.5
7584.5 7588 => 5.36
